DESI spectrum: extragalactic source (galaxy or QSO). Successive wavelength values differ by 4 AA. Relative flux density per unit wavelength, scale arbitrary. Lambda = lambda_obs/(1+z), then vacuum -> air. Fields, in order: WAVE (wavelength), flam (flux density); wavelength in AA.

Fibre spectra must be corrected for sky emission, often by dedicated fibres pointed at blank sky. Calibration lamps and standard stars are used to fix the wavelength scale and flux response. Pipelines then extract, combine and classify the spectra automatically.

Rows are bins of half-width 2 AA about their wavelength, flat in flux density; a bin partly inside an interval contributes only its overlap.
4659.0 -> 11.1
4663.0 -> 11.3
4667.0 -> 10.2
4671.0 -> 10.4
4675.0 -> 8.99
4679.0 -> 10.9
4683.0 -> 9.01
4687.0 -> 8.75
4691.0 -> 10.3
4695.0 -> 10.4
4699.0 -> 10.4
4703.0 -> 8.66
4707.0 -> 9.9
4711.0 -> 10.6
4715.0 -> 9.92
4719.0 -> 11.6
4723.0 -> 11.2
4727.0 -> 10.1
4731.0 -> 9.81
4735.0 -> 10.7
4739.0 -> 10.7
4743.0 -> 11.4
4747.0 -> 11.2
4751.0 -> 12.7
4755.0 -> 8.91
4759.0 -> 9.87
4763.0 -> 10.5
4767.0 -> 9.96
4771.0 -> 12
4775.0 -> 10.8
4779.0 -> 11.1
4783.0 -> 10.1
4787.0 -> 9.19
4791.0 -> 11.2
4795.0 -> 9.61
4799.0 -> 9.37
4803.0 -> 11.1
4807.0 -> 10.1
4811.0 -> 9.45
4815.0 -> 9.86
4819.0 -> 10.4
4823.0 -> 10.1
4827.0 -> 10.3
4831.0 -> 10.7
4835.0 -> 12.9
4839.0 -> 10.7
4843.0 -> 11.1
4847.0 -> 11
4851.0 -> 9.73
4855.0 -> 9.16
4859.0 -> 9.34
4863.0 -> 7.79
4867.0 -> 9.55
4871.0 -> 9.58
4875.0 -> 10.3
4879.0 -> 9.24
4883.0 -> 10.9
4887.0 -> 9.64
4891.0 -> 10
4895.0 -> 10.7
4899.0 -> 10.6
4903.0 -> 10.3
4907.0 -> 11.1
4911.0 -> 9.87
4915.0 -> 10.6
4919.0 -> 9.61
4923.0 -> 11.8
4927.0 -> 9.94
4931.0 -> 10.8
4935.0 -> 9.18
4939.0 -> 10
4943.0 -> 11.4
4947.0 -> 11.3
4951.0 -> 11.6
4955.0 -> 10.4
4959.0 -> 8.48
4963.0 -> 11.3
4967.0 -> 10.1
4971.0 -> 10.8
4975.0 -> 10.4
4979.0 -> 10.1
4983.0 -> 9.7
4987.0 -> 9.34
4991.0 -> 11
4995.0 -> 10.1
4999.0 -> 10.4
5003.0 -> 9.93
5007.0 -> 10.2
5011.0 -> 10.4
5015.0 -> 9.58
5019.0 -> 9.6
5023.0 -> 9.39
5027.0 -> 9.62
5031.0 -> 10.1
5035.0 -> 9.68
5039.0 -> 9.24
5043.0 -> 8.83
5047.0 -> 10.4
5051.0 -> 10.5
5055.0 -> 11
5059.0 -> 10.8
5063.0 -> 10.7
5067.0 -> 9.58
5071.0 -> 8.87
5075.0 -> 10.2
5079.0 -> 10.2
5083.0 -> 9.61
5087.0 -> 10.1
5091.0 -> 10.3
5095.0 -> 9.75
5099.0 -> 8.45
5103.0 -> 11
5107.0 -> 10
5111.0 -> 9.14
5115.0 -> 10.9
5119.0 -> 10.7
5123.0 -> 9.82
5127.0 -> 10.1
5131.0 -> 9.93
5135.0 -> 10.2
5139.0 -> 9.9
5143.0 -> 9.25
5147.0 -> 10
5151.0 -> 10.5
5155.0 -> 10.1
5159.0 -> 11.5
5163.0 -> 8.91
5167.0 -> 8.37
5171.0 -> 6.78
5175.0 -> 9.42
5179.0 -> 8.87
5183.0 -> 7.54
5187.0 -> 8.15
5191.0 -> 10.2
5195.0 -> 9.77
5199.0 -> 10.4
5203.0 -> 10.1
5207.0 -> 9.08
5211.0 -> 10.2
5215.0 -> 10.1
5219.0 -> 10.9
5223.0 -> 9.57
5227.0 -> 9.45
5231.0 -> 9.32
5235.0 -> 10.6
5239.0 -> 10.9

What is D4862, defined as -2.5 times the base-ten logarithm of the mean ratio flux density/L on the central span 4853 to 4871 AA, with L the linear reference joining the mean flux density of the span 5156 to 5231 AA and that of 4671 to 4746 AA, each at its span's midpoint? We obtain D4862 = 0.11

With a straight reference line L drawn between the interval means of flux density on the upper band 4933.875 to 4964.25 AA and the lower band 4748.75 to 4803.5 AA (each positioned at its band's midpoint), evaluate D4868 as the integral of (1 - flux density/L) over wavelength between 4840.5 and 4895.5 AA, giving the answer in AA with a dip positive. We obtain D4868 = 3.2 AA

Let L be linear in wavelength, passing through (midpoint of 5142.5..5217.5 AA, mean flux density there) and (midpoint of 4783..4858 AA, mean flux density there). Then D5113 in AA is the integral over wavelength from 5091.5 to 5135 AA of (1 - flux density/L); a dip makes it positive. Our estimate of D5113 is -1.8 AA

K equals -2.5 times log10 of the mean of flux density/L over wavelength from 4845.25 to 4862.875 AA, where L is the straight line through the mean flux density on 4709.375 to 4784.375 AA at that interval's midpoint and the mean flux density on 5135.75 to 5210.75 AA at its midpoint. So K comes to 0.09 mag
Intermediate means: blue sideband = 10.7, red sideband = 9.41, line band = 9.58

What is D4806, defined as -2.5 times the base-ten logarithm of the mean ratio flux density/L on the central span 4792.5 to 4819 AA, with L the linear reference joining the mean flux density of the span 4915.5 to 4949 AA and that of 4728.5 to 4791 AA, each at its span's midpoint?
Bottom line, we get 0.064 mag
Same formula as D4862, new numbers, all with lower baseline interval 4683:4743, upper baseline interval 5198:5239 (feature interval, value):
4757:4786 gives -0.039 mag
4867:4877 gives 0.031 mag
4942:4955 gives -0.118 mag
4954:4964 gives 0.023 mag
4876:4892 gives 0.020 mag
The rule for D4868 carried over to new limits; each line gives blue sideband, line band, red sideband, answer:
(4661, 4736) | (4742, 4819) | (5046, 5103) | -2.2 AA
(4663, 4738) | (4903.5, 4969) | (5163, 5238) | -4.5 AA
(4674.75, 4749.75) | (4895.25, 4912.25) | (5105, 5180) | -0.8 AA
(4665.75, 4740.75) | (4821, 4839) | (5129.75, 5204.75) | -1.8 AA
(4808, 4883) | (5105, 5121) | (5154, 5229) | -1.0 AA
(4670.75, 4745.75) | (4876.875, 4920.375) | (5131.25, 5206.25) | -1.5 AA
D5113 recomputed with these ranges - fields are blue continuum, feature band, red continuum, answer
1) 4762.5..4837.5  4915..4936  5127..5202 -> -0.5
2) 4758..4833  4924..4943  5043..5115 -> -0.1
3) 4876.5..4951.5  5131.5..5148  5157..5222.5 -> -0.4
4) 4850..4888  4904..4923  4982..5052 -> -1.6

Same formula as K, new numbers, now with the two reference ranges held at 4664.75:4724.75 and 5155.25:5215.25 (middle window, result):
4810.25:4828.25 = -0.018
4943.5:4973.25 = -0.102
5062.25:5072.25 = -0.020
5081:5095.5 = -0.057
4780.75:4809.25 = -0.019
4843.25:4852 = -0.080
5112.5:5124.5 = -0.114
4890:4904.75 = -0.072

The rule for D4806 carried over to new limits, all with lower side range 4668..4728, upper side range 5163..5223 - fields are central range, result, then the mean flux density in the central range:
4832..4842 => -0.18 mag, 11.6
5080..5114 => -0.05 mag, 9.84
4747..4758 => -0.08 mag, 10.8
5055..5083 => -0.07 mag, 10.1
